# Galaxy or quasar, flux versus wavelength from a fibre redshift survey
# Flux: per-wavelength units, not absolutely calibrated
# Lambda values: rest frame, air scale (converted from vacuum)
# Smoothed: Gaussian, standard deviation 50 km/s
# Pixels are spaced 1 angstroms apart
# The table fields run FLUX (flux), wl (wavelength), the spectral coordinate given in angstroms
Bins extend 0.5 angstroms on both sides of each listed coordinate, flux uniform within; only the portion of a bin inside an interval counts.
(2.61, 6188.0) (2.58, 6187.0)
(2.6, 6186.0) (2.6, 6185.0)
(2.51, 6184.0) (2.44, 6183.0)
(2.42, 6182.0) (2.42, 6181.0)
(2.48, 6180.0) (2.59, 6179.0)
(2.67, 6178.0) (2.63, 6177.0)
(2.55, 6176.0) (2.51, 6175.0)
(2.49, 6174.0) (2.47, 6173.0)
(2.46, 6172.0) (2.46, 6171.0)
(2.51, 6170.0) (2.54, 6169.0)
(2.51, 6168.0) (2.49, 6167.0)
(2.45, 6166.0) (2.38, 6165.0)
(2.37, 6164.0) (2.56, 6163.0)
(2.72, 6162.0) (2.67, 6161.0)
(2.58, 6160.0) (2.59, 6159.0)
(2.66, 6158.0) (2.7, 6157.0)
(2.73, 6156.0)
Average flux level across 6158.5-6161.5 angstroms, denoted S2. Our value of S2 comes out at 2.61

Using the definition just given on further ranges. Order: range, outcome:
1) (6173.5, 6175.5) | 2.5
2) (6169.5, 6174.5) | 2.48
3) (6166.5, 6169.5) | 2.51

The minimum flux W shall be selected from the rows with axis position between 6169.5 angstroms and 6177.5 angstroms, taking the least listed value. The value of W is 2.46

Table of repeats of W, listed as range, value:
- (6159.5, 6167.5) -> 2.37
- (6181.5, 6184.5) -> 2.42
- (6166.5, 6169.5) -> 2.49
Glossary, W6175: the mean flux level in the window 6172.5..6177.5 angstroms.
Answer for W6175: 2.53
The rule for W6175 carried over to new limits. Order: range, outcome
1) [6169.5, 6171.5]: 2.48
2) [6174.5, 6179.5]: 2.59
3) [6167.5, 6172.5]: 2.5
